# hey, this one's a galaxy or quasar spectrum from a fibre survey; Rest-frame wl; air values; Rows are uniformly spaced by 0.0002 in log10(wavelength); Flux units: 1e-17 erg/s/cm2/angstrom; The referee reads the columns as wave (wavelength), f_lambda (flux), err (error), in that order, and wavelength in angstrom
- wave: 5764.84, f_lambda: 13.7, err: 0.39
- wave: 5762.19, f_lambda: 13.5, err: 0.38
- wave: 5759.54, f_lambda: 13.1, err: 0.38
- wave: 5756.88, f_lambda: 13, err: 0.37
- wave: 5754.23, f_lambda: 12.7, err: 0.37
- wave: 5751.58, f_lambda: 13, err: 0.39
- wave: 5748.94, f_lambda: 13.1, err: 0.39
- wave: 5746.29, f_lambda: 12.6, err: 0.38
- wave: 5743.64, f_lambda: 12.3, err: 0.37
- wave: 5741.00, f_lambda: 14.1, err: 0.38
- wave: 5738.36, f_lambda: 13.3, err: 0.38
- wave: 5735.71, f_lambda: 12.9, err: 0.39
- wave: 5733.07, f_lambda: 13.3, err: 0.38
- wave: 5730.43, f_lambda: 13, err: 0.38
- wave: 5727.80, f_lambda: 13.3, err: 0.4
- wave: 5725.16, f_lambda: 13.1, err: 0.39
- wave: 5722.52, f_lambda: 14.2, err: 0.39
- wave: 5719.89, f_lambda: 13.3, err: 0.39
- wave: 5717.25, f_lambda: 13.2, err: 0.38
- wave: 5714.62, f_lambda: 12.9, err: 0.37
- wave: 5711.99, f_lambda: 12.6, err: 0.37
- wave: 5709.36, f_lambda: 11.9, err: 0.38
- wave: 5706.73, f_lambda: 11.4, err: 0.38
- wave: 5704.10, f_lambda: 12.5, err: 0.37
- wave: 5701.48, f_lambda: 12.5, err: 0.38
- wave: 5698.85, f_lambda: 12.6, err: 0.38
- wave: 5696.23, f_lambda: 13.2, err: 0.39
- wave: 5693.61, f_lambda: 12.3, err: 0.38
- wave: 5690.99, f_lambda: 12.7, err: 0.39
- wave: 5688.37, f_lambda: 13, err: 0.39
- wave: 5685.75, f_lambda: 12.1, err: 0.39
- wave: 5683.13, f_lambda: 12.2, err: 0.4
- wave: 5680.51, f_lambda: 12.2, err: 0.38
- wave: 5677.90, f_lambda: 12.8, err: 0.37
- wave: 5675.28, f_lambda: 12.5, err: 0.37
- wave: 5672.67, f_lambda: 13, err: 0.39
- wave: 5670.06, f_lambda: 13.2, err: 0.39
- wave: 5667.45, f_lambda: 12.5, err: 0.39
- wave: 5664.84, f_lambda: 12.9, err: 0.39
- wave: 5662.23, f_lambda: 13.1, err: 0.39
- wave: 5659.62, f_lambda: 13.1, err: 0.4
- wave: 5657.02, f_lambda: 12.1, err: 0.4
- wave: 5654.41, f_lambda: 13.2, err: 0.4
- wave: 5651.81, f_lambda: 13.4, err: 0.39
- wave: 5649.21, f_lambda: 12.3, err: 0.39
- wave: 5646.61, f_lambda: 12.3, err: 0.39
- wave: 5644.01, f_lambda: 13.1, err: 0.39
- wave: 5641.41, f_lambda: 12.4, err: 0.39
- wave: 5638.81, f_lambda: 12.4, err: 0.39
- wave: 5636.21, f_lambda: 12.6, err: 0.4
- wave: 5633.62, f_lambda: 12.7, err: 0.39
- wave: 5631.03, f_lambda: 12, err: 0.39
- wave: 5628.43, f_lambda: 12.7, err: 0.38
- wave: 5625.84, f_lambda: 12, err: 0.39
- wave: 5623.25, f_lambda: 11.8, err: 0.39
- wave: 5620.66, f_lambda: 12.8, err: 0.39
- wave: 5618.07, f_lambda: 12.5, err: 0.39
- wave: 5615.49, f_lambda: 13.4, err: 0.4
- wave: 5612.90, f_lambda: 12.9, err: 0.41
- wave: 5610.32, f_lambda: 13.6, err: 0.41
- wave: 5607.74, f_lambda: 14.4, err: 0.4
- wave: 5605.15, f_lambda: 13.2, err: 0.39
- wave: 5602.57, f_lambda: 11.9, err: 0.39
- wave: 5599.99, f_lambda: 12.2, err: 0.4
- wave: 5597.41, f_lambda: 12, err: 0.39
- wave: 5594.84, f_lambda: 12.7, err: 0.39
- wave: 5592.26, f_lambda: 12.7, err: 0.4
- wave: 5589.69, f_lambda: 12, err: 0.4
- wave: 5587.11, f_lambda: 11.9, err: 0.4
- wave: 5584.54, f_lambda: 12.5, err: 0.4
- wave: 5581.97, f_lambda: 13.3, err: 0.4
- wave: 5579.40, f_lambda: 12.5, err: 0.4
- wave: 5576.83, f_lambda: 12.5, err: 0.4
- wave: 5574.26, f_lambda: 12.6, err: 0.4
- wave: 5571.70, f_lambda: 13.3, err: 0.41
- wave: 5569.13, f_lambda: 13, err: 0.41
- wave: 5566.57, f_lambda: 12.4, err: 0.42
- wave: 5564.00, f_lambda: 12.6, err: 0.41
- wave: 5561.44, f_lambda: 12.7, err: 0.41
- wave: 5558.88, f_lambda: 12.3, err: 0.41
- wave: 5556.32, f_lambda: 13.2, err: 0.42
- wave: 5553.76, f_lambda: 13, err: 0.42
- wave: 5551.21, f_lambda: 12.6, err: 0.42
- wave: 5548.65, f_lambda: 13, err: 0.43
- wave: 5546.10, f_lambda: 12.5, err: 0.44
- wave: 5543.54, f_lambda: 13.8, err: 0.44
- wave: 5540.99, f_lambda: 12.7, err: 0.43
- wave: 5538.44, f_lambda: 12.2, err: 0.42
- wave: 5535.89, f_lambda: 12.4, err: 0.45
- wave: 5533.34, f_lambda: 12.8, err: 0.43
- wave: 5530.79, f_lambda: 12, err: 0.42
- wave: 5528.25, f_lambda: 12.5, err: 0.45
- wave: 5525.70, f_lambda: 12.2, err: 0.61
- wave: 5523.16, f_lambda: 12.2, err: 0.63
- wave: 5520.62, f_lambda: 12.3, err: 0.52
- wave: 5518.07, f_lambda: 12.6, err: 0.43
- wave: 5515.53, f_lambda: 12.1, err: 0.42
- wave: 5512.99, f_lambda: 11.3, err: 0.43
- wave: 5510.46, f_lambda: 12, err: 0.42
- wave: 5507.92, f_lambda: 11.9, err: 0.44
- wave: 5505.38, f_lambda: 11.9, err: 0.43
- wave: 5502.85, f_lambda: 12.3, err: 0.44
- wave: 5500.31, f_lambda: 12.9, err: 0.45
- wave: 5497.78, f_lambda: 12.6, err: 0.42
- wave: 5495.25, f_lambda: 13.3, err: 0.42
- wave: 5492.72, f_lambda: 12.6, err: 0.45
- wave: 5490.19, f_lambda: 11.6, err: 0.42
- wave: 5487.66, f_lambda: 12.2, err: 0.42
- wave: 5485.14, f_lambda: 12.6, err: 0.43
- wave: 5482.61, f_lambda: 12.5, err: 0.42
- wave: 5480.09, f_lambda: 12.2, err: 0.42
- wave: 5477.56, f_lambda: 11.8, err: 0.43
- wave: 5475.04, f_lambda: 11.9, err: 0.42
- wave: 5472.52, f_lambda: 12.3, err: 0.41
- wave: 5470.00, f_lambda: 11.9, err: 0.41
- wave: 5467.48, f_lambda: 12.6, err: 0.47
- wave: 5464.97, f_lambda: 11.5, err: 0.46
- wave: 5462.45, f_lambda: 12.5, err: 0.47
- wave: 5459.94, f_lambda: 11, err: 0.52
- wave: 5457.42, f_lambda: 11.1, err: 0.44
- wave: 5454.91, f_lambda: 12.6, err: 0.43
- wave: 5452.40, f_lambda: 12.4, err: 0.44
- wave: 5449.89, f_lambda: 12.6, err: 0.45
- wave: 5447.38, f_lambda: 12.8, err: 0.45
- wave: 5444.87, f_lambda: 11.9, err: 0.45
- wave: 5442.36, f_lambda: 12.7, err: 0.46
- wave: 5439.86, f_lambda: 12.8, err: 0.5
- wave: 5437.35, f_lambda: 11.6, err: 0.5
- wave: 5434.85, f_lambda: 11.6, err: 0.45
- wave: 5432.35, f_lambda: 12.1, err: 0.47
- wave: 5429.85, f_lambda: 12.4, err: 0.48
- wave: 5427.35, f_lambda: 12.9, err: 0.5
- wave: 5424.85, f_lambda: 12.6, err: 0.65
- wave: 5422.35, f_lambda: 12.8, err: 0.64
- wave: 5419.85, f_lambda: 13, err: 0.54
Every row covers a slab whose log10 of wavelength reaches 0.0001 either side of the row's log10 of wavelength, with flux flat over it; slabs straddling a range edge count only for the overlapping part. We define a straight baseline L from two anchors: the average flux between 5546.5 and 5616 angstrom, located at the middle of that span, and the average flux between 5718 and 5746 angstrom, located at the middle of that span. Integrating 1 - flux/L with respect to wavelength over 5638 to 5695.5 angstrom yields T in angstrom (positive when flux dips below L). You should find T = 1.6 angstrom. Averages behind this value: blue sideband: 12.7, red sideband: 13.3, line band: 12.7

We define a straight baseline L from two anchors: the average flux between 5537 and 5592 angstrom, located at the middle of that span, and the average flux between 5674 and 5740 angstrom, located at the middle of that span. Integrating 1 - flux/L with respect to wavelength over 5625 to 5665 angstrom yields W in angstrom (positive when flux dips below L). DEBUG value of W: 0.3 angstrom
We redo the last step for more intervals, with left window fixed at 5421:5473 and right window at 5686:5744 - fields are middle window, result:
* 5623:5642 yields 0.5 angstrom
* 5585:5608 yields 0.2 angstrom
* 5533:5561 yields -0.7 angstrom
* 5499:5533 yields 0.6 angstrom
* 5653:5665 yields -0.1 angstrom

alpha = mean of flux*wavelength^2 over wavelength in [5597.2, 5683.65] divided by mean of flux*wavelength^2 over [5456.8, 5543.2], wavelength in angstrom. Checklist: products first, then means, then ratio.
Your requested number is 1.1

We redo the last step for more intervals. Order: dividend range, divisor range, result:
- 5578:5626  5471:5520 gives 1.08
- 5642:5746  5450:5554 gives 1.11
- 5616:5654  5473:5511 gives 1.07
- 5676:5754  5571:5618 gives 1.05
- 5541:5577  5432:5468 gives 1.10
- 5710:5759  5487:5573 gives 1.13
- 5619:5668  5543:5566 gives 1.02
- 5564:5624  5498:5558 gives 1.04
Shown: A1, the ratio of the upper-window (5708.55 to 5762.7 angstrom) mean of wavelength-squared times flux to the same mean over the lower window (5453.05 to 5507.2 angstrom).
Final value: 1.17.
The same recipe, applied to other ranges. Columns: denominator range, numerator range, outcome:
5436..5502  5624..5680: 1.10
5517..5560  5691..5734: 1.08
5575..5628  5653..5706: 1.03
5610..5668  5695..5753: 1.05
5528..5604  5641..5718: 1.04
